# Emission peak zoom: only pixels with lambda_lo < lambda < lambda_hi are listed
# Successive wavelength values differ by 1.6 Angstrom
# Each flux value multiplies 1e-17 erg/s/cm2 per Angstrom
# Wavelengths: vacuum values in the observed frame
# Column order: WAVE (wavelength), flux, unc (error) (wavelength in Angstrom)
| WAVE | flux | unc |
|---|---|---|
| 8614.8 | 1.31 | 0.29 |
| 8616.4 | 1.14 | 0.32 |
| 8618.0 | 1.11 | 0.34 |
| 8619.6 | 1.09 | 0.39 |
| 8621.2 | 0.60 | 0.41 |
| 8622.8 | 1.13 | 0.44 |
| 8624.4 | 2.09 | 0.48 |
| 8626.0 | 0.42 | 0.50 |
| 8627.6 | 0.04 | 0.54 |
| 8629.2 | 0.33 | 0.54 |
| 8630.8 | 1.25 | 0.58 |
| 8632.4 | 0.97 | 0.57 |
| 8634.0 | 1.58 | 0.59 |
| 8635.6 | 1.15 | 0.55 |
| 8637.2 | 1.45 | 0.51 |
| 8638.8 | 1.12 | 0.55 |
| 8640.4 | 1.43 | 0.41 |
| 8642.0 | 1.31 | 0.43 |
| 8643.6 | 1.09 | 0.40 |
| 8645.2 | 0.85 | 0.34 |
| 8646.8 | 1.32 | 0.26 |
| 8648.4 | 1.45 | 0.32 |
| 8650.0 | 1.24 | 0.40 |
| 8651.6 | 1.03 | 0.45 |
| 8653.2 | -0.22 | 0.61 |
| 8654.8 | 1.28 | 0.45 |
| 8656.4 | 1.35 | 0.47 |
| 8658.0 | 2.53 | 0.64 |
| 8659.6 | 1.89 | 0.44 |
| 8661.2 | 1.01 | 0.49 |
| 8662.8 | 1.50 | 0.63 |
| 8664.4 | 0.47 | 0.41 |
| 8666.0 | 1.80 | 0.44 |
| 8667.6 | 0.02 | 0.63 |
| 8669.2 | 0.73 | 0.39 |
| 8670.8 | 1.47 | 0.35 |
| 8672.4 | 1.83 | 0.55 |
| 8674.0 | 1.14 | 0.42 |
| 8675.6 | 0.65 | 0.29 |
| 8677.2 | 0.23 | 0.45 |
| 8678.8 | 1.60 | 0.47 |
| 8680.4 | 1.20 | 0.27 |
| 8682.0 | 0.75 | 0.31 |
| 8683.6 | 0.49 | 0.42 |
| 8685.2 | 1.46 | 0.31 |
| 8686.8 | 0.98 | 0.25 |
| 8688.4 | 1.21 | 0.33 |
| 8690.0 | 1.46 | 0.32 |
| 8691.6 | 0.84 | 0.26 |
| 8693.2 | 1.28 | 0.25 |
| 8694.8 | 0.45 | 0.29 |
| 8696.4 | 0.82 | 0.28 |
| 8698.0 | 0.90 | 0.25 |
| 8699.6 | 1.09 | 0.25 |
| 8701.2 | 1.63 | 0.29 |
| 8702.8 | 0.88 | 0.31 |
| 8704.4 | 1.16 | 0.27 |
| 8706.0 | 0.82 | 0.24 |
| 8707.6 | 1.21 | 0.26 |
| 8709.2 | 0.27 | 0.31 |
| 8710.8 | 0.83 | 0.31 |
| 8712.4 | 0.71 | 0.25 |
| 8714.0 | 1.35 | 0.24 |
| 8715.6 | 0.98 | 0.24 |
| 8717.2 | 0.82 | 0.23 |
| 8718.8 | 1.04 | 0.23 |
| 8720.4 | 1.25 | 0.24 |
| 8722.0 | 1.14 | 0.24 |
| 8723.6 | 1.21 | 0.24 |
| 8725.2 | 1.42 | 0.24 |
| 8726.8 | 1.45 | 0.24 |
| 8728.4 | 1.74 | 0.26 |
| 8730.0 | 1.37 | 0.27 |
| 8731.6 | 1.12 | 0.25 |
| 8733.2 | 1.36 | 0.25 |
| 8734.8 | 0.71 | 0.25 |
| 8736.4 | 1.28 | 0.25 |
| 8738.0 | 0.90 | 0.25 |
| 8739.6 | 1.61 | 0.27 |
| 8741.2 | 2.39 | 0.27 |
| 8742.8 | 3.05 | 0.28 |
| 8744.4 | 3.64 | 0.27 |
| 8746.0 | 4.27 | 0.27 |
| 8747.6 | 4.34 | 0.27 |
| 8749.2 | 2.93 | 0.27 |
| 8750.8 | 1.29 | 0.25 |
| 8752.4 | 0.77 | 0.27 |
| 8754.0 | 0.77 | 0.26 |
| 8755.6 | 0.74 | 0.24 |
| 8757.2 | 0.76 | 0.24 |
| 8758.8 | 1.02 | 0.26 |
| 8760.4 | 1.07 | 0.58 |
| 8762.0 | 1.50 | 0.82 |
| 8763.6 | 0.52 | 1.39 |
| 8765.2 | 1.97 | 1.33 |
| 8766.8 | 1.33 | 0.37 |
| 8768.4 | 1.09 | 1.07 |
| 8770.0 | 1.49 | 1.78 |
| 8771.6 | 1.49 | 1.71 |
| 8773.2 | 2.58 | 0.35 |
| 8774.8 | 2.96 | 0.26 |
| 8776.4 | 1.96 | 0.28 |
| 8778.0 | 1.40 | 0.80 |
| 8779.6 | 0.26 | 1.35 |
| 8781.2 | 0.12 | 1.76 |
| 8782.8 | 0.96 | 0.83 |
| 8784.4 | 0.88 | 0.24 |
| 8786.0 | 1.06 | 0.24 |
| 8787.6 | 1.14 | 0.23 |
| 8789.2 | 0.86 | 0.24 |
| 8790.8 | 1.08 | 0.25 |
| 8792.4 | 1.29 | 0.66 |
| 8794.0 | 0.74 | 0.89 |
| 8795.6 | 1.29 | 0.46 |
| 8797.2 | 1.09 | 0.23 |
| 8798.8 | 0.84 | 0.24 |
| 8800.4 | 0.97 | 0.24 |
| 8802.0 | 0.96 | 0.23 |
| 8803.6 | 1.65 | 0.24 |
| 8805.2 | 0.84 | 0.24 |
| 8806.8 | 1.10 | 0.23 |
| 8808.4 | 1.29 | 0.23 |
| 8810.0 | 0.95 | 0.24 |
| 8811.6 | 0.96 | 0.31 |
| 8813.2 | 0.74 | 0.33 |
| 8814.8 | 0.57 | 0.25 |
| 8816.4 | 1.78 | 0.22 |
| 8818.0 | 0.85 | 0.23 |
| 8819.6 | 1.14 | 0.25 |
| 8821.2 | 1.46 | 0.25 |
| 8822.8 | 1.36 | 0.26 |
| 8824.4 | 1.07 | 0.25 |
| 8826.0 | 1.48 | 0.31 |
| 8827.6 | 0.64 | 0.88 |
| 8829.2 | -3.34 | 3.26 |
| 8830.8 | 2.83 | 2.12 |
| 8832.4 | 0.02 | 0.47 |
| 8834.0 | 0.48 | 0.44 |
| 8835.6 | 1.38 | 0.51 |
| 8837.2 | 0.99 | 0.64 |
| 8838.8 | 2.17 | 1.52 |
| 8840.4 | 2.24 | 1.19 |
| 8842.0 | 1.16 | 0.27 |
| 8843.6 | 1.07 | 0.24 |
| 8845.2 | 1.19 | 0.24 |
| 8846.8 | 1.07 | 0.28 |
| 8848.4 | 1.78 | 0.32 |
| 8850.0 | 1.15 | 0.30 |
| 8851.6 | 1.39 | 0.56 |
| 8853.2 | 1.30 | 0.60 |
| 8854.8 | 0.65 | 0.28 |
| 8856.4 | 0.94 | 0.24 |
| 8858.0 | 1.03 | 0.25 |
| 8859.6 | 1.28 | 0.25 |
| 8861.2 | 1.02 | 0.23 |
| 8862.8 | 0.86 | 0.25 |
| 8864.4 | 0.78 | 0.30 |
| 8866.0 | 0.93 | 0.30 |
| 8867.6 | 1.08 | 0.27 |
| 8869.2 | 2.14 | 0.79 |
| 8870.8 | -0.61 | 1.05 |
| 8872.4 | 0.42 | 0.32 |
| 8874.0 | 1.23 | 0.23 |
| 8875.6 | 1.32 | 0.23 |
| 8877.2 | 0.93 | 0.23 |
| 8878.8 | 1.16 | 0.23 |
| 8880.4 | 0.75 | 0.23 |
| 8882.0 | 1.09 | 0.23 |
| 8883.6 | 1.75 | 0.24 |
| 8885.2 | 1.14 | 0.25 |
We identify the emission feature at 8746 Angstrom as H-alpha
